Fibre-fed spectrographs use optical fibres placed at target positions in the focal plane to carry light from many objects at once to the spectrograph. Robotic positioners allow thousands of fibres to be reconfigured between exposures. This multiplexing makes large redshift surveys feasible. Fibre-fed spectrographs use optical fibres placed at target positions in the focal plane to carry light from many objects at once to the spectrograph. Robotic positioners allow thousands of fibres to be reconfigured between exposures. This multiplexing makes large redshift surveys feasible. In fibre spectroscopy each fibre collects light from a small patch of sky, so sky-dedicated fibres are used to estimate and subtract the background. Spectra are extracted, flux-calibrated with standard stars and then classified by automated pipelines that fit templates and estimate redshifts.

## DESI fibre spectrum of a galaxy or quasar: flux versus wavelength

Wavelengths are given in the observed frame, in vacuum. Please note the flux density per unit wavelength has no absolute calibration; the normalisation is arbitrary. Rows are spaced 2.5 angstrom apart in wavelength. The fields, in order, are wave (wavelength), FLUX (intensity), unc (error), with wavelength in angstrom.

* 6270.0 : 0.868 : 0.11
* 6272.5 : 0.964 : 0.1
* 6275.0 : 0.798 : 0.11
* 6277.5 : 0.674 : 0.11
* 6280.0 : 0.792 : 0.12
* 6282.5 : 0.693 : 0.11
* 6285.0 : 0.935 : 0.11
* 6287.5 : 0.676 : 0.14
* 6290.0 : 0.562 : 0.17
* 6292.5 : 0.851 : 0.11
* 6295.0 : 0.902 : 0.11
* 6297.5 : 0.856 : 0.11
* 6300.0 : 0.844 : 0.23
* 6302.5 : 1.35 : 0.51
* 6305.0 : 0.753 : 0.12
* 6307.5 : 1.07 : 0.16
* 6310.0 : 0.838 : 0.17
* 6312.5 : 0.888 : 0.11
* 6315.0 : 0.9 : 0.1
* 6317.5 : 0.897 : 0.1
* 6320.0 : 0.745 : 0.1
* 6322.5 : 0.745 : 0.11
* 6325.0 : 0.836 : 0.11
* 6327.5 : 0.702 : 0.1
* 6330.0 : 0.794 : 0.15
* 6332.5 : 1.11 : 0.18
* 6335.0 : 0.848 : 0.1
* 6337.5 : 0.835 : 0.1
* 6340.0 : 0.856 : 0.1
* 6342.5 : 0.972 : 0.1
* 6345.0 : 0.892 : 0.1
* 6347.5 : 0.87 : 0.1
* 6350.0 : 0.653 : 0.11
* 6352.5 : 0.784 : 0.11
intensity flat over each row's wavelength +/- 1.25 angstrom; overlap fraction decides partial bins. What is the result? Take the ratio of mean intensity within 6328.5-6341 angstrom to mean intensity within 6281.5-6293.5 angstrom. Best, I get 1.19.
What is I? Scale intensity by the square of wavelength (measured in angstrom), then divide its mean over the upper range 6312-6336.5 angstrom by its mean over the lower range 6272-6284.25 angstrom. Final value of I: 1.10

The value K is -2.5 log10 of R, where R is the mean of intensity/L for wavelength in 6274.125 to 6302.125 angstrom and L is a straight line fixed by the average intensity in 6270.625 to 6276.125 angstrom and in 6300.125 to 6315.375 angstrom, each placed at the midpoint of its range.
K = 0.15 mag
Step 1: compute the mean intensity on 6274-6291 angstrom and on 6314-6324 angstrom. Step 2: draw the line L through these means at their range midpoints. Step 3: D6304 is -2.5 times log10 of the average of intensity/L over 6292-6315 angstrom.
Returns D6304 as -0.18 mag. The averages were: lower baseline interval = 0.734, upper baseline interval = 0.82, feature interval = 0.929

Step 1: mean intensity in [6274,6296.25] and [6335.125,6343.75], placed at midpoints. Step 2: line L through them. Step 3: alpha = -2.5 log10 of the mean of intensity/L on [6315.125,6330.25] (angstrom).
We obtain 0.07 mag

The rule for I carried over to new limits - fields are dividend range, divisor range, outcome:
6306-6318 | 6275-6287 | 1.20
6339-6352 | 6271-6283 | 1.09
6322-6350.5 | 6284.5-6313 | 0.98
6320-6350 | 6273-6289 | 1.12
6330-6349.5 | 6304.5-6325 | 1.05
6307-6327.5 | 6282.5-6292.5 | 1.16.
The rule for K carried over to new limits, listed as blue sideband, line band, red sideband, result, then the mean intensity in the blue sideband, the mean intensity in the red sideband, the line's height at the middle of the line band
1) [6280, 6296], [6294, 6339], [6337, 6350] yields -0.08 mag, 0.77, 0.866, 0.819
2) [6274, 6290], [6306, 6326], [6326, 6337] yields -0.05 mag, 0.745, 0.861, 0.825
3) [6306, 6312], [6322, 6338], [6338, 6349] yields 0.08 mag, 0.937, 0.888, 0.907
